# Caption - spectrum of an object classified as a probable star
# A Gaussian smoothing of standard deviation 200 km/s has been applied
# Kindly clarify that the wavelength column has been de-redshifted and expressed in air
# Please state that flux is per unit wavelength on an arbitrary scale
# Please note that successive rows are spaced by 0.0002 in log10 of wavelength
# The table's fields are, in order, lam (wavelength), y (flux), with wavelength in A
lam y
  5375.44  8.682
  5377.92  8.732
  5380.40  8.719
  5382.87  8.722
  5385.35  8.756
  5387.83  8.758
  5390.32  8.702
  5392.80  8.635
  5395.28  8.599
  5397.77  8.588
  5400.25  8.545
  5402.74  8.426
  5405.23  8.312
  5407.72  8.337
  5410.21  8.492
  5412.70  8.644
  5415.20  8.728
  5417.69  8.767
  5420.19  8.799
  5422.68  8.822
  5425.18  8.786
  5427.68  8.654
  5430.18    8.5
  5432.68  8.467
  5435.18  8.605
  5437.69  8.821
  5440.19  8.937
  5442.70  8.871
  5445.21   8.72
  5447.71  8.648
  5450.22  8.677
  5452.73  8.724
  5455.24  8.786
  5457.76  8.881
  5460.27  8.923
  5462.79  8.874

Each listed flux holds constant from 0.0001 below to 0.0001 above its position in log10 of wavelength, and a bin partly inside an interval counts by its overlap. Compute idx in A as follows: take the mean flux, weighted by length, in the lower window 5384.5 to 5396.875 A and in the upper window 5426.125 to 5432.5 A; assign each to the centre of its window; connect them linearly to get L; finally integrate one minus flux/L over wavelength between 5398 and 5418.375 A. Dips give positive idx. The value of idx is 0.2 A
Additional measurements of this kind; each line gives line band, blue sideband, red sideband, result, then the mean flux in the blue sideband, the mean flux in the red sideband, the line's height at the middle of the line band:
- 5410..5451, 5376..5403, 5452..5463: 0.27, 8.66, 8.83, 8.77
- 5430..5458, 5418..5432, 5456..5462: 0.25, 8.71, 8.88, 8.8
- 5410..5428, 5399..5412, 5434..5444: -0.30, 8.44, 8.8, 8.58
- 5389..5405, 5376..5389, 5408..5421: 0.24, 8.74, 8.65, 8.7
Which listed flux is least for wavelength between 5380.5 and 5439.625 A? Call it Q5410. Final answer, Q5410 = 8.312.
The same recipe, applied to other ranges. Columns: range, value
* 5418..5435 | 8.467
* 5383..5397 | 8.599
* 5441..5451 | 8.648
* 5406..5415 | 8.337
